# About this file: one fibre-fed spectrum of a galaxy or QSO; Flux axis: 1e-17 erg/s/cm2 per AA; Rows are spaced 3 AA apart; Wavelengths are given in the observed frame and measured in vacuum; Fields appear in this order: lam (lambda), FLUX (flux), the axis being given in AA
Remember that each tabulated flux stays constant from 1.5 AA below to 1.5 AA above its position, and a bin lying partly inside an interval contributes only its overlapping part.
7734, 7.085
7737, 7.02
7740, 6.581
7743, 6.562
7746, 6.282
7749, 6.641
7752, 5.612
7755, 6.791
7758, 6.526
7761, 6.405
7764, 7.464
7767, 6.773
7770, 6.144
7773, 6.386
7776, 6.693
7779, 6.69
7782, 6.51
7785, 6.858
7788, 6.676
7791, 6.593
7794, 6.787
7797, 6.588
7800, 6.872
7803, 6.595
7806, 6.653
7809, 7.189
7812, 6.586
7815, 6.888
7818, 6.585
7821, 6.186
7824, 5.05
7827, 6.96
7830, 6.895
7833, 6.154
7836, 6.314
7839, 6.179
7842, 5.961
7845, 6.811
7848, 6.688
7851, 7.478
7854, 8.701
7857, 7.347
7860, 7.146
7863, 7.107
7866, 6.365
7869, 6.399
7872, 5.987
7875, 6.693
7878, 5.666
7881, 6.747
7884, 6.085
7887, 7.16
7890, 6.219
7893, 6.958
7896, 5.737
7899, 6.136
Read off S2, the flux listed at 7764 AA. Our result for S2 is 7.464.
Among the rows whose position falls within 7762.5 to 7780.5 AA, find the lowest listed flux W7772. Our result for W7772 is 6.144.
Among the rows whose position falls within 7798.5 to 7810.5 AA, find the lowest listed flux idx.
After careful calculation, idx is 6.595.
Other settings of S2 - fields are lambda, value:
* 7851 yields 7.478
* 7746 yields 6.282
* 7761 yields 6.405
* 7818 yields 6.585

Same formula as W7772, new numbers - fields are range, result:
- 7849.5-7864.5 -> 7.107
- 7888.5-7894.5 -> 6.219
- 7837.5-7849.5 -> 5.961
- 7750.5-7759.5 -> 5.612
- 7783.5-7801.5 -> 6.588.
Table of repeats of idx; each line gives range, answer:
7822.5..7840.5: 5.05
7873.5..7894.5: 5.666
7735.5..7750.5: 6.282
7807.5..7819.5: 6.585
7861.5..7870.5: 6.365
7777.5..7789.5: 6.51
